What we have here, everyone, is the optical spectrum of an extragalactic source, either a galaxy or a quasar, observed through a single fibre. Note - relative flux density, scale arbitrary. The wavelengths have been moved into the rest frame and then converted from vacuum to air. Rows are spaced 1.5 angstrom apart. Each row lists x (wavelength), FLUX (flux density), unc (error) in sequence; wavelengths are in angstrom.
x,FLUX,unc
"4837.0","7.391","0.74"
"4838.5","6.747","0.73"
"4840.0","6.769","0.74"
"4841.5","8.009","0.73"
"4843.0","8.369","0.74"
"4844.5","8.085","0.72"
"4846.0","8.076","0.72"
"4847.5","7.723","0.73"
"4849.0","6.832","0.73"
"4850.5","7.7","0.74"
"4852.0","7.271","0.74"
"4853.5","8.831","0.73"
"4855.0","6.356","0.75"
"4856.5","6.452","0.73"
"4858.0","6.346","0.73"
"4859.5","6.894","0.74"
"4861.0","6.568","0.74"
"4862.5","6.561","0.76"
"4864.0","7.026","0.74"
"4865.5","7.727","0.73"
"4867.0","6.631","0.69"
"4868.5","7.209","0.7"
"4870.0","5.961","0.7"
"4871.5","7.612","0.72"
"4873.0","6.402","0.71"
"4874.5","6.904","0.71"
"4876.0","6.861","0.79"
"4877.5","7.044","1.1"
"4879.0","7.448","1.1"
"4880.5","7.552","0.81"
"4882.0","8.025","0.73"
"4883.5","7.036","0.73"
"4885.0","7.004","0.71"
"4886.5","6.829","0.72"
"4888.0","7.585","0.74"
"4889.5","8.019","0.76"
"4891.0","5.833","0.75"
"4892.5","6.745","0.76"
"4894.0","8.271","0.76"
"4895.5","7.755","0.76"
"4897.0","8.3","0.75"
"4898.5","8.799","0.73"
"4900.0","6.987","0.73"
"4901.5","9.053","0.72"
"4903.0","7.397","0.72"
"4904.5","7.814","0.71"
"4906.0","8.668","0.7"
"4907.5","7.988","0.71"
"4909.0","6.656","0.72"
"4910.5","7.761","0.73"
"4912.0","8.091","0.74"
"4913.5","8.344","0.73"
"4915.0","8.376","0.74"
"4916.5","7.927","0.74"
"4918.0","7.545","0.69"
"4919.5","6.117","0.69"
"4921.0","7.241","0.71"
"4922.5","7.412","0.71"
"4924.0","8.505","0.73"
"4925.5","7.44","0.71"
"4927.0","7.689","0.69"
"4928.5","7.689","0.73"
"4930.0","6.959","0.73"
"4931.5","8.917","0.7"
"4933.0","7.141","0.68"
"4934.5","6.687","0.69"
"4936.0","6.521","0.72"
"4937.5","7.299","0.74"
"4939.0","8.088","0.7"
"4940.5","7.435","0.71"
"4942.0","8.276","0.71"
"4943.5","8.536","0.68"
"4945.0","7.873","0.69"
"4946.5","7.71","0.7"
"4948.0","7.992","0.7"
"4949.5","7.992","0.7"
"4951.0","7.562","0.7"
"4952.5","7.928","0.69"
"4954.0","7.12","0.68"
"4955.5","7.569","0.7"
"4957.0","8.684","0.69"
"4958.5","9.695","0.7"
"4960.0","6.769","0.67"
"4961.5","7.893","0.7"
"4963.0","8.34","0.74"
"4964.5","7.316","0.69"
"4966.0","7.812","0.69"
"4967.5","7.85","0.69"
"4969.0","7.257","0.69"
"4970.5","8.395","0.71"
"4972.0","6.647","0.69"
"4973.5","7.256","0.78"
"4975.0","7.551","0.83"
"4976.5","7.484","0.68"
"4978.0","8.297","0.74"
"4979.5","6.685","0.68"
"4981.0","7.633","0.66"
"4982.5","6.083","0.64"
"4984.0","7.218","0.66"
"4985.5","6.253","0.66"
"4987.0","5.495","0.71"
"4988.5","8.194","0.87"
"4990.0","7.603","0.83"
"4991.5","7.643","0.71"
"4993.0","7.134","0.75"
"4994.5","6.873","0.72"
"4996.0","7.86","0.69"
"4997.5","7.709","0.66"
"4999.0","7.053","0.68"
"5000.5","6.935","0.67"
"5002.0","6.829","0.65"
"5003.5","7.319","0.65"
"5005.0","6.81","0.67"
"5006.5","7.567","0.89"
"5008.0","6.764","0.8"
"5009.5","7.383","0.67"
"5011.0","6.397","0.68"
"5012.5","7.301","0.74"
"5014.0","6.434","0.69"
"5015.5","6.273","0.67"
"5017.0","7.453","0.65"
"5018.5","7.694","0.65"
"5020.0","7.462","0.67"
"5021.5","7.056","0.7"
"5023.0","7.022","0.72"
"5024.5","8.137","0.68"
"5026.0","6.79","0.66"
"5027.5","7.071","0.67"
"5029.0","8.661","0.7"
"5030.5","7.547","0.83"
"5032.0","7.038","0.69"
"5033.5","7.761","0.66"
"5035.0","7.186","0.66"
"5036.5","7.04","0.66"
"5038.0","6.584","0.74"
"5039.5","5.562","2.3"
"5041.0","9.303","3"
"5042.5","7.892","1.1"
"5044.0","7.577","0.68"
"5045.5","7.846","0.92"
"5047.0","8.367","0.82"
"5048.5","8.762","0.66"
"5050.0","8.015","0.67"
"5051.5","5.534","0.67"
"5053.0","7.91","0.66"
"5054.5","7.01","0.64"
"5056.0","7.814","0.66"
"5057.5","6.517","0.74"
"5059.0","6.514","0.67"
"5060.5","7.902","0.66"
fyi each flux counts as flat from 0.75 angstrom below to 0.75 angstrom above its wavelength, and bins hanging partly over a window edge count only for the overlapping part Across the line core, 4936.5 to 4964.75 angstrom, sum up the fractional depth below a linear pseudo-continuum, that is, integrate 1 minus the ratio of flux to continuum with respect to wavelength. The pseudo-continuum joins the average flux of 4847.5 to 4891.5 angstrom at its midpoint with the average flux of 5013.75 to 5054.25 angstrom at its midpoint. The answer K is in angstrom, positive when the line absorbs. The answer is -2.6 angstrom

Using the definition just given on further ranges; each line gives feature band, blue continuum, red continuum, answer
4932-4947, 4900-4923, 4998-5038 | 0.03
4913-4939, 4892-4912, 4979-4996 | 0.40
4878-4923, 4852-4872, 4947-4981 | -2.36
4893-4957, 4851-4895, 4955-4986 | -3.66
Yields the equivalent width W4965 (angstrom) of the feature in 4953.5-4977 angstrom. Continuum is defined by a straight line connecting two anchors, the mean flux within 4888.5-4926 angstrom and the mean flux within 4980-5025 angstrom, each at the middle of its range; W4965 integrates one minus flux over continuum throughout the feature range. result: -1.2 angstrom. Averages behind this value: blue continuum 7.72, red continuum 7.11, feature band 7.74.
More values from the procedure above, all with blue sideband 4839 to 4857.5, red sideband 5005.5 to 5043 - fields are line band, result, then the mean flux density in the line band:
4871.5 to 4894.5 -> 0.9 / 7.17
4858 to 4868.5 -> 0.9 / 6.88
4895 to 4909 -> -1.1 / 8.01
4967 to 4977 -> -0.2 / 7.48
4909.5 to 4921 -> -0.4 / 7.68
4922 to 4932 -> -0.5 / 7.78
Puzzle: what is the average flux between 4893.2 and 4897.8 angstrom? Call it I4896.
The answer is 8.1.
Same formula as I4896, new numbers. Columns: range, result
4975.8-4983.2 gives 7.24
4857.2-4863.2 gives 6.59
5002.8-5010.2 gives 7.17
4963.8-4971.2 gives 7.72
